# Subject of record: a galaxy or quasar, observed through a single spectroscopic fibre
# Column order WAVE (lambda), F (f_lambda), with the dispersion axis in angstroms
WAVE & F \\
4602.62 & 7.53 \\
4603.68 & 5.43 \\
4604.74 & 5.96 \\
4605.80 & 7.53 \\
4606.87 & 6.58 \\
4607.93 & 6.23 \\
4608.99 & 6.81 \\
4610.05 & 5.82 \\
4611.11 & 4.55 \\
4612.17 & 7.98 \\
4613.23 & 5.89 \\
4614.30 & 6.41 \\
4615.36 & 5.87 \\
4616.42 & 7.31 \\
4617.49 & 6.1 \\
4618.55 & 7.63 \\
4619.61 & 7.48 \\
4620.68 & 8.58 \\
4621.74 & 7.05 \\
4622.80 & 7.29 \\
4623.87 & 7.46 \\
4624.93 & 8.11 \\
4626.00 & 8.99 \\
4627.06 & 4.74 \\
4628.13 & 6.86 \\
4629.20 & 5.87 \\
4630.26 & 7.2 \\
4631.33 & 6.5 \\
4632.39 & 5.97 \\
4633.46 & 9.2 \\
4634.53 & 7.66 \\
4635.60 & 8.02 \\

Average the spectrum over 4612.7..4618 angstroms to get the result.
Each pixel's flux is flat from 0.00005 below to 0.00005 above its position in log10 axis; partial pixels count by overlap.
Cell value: 6.31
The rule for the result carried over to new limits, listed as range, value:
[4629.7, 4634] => 7.21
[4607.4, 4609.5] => 6.52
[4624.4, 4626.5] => 8.53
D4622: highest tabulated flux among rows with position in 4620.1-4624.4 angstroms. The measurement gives 8.58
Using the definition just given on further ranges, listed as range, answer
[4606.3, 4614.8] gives 7.98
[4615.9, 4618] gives 7.31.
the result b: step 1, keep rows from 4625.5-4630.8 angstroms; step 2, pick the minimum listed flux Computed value 4.74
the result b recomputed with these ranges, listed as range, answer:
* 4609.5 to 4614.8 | 4.55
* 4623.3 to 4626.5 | 7.46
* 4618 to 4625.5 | 7.05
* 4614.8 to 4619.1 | 5.87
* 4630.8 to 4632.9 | 5.97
